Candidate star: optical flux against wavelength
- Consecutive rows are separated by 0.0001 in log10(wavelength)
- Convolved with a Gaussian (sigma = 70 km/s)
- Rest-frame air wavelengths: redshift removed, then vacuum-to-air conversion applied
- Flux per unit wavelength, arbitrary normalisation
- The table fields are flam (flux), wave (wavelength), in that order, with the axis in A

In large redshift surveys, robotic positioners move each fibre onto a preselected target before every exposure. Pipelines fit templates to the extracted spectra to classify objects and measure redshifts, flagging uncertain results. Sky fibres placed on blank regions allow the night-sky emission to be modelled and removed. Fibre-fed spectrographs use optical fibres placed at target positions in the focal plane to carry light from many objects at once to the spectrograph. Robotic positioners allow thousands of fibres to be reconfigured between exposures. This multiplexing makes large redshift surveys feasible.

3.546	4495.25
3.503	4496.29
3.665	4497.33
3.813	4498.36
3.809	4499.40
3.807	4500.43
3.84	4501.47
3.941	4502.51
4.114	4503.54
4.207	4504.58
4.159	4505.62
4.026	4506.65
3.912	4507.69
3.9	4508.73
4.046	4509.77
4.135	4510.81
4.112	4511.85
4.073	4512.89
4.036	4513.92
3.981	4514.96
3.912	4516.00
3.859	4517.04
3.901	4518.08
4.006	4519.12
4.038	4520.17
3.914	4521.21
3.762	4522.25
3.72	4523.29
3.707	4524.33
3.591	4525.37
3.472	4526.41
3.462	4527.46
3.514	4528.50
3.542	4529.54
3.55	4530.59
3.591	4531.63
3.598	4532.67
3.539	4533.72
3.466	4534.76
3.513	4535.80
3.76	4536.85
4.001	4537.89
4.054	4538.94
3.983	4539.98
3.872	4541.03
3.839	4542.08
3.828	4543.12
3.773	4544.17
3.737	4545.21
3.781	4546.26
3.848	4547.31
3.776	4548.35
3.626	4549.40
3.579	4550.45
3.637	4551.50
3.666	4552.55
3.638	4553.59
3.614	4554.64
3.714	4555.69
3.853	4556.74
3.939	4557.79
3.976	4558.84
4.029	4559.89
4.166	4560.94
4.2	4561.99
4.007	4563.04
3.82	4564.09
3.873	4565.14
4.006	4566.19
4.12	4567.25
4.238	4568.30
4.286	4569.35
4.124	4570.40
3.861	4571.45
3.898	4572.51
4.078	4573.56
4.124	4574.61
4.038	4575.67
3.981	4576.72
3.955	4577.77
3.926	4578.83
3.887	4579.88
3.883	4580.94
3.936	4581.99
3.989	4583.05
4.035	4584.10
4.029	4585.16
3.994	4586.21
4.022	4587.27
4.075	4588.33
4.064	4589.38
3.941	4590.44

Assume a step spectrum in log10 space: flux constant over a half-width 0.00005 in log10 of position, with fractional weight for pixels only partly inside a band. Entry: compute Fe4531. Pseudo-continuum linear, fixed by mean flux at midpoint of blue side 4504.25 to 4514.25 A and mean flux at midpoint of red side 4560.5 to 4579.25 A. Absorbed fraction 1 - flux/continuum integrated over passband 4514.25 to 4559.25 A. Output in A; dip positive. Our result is 3.4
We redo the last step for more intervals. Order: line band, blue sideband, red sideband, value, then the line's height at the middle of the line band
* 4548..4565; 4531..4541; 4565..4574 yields 0.45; 3.93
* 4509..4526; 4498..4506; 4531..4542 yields -0.26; 3.86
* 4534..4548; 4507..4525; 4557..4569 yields 0.67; 3.99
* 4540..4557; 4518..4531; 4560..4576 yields 0.66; 3.89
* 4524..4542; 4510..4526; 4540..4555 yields 0.76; 3.83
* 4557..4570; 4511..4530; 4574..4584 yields -0.39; 3.93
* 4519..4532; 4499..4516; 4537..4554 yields 0.77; 3.9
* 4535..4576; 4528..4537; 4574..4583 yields -1.41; 3.76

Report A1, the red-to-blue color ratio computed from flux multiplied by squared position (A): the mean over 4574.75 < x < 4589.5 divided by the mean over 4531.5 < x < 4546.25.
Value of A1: 1.08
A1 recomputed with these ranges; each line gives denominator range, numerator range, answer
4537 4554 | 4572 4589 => 1.07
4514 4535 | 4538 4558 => 1.03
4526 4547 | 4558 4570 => 1.11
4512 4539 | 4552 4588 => 1.08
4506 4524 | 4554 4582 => 1.03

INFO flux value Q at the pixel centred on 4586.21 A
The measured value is 3.994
